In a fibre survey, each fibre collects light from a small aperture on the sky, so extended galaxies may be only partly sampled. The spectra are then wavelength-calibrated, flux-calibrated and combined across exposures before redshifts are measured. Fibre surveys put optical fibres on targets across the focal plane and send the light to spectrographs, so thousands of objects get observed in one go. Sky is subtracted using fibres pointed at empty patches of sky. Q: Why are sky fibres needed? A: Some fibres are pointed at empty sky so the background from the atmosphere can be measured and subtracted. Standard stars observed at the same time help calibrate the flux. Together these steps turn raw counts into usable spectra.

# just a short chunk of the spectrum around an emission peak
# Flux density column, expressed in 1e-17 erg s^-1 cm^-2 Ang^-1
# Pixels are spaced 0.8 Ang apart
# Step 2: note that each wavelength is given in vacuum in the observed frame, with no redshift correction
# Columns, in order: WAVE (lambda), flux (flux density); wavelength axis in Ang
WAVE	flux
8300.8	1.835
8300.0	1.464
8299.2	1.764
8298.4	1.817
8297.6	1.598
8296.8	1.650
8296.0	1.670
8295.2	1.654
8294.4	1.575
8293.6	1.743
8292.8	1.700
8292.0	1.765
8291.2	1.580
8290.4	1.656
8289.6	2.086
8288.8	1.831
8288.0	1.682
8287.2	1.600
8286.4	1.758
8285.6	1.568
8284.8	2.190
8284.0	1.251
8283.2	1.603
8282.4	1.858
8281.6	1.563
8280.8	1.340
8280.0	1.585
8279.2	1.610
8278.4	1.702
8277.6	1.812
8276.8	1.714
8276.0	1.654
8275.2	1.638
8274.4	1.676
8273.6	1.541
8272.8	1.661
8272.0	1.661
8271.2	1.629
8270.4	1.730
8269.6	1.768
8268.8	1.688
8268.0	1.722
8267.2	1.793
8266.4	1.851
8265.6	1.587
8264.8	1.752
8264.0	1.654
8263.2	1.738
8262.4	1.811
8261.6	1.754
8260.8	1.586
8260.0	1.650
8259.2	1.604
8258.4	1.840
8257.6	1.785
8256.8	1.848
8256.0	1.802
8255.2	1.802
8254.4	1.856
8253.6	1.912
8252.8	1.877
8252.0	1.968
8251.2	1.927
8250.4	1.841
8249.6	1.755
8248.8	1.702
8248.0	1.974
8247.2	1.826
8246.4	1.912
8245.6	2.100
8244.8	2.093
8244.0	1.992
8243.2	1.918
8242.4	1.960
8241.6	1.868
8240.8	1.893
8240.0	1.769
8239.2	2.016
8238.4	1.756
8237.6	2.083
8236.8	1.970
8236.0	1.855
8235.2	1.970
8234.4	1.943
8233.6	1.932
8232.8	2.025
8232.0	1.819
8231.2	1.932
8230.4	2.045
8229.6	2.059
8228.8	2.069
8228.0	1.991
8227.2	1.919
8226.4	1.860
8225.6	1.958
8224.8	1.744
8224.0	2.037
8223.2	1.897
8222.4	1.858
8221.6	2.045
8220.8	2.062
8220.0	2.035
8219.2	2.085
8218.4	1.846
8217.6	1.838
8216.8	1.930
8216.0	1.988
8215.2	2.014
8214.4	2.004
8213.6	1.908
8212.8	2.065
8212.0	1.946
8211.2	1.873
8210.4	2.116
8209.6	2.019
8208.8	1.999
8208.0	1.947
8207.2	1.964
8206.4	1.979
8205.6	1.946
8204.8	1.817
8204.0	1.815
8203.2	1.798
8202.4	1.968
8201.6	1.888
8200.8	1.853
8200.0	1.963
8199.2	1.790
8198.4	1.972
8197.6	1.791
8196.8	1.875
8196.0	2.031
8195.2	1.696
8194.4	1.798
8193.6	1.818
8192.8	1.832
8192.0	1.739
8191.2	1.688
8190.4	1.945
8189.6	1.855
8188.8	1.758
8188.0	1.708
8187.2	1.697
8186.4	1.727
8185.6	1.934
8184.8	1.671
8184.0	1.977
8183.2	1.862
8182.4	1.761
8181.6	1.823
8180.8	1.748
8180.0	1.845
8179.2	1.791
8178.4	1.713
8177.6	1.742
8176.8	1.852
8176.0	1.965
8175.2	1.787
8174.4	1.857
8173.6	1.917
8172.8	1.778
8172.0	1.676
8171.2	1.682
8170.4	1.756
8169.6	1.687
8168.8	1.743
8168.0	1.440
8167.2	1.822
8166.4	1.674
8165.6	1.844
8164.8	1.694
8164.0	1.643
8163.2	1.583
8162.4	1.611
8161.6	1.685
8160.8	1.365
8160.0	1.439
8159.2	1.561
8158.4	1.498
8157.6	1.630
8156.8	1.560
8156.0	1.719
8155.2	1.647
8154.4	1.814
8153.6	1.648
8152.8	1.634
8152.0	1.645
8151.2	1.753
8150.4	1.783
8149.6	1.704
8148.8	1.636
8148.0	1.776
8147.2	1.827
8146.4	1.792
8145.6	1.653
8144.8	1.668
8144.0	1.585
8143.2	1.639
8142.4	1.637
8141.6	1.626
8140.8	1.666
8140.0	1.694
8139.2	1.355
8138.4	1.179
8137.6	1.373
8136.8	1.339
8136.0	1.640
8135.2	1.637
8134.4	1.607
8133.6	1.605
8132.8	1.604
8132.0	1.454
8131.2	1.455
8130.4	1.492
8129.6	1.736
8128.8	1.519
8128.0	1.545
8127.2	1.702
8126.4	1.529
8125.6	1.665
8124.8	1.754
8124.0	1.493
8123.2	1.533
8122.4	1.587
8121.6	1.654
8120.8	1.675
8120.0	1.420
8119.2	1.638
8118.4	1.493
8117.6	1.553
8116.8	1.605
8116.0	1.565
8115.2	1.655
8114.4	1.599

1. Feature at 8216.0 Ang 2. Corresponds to Mg II 2798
